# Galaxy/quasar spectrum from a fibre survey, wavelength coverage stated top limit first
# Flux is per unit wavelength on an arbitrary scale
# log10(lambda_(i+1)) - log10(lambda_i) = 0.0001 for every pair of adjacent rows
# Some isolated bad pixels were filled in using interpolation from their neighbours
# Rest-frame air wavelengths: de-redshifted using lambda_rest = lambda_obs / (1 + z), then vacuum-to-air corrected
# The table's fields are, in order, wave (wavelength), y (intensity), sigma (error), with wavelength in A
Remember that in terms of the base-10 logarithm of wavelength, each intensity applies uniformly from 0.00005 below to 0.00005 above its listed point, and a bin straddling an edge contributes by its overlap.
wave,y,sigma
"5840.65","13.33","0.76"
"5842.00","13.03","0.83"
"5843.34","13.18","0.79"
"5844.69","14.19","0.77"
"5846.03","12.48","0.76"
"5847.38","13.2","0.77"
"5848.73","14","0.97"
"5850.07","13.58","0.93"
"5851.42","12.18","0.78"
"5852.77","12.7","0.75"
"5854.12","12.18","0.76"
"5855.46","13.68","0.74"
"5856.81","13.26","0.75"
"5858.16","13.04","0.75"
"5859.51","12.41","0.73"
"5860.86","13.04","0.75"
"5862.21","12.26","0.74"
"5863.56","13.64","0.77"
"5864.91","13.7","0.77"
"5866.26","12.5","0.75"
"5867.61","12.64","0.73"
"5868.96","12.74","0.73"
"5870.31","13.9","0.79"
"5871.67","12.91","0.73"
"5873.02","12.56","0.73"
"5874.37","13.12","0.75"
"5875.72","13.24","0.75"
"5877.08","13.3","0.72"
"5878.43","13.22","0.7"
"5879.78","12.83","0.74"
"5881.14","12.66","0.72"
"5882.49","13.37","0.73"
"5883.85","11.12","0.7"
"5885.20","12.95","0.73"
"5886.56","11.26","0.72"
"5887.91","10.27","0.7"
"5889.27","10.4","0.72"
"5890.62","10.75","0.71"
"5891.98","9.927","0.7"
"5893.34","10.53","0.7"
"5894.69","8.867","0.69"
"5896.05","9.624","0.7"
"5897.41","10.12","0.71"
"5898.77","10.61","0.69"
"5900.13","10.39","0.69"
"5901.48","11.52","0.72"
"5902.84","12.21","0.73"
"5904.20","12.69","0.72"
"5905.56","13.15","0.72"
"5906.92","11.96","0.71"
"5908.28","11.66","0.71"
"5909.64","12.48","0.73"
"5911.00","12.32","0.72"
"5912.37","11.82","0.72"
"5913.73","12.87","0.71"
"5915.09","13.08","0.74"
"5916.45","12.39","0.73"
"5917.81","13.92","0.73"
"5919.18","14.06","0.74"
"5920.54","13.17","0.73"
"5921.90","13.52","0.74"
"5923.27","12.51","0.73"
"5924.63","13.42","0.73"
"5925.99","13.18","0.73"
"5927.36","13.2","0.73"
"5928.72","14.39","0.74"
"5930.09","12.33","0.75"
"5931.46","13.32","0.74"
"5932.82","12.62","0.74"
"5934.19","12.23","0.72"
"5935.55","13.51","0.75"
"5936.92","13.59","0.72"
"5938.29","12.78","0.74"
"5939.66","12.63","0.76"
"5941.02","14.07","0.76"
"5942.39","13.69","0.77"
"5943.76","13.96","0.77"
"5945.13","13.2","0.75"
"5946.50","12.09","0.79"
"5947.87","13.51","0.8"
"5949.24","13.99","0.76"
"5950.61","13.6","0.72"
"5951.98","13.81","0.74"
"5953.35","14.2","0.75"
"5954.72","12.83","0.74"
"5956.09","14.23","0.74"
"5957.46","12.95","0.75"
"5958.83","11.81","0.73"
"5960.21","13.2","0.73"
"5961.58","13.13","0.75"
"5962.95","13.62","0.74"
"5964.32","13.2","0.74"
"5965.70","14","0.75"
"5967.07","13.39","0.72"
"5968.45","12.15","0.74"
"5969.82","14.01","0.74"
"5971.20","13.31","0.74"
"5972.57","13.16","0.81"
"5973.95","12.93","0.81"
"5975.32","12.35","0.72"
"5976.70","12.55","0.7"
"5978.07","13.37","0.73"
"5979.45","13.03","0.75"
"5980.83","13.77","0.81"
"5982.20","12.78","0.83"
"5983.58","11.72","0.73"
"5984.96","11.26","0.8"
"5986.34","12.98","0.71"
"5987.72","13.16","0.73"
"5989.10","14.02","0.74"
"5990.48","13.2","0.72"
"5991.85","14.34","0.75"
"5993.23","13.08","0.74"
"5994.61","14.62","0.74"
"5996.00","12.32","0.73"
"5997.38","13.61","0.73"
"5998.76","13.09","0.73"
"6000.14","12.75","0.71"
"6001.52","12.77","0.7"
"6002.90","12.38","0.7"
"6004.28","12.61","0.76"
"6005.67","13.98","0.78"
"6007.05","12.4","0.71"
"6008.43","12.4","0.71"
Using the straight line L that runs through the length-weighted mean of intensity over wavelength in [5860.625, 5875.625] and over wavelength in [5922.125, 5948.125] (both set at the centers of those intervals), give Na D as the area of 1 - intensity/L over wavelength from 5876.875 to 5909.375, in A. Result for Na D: 4.00 A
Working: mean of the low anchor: 13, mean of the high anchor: 13.2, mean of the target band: 11.5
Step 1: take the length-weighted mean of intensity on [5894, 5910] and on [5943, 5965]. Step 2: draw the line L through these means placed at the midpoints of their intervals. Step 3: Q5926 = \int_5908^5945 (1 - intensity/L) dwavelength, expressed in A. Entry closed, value -2.6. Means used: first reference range 11.3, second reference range 13.3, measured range 13.1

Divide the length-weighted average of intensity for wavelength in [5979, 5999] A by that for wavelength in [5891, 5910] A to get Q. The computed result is 1.18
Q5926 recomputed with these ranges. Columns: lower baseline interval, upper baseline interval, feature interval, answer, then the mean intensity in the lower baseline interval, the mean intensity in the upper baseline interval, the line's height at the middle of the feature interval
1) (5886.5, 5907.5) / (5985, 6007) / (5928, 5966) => -4.0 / 10.9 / 13.2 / 12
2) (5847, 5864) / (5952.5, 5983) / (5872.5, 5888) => 0.6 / 13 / 13.2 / 13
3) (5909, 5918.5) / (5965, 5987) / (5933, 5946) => -0.5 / 12.7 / 12.9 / 12.8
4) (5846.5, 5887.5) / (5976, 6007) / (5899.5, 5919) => 0.9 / 12.9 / 13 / 12.9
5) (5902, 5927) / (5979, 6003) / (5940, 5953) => -0.6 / 12.8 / 13.1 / 12.9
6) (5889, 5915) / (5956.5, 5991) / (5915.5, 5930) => -1.9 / 11.3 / 13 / 11.8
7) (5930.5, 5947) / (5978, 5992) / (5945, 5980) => -0.4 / 13.1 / 13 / 13.1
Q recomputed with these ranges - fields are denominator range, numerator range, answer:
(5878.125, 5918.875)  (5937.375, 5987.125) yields 1.12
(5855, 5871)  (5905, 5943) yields 1.00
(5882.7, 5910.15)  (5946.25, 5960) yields 1.20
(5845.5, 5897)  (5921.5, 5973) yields 1.07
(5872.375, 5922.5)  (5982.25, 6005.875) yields 1.09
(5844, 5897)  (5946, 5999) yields 1.06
